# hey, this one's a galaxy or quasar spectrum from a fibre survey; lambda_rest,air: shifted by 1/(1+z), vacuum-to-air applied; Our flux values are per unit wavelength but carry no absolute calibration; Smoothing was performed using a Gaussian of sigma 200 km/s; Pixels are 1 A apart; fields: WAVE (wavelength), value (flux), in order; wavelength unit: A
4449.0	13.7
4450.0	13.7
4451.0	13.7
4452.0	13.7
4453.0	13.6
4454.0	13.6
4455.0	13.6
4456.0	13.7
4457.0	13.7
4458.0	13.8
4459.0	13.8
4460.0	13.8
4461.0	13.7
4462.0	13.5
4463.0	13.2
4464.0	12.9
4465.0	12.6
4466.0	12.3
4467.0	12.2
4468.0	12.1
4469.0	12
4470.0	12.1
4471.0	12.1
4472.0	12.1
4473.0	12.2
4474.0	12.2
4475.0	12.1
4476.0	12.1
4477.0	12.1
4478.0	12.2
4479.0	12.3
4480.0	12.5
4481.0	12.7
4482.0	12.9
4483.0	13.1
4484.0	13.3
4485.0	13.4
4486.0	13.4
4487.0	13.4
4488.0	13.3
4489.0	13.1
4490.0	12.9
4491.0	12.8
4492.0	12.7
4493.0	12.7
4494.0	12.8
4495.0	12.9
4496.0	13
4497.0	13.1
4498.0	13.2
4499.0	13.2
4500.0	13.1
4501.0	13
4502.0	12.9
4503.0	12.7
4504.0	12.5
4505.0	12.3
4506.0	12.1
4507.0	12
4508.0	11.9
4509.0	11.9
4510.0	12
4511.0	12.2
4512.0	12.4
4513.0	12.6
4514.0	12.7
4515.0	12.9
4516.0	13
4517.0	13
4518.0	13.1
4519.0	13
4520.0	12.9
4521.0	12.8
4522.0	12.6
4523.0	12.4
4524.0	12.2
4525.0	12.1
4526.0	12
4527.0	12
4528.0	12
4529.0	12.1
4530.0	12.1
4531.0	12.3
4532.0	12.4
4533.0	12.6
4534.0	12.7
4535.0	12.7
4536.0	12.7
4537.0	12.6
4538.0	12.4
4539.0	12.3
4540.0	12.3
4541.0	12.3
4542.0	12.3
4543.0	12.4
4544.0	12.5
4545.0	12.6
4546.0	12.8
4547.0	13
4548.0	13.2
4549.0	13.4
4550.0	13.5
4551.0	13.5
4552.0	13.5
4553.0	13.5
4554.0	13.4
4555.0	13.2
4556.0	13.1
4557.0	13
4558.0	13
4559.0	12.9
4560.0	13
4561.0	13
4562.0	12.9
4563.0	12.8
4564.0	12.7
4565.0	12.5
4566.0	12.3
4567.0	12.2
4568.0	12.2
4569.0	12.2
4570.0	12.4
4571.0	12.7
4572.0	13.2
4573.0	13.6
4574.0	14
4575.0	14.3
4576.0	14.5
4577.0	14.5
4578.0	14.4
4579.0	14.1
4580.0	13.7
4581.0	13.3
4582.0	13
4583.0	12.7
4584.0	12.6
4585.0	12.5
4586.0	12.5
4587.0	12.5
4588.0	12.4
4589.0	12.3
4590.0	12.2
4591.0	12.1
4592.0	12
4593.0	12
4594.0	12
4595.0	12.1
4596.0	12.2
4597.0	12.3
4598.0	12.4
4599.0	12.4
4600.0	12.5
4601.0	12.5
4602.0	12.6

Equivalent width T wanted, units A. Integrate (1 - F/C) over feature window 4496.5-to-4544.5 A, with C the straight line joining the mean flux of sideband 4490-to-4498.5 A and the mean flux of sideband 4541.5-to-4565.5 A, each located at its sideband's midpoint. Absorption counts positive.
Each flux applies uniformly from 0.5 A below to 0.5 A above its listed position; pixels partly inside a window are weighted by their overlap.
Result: 1.6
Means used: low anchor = 12.9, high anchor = 13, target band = 12.5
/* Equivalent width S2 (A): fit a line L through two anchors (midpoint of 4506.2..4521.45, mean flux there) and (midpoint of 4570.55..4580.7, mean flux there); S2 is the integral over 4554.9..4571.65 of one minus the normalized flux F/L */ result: 1.1 A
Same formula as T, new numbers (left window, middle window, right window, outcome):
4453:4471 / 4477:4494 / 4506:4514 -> -0.34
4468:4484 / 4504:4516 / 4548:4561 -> 0.39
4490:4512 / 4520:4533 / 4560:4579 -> 0.54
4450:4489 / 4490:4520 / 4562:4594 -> 0.55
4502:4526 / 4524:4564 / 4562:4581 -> 0.51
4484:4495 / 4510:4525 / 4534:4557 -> 0.35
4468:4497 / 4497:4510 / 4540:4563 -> 0.19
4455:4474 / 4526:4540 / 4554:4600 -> 0.54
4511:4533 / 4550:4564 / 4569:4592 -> -0.29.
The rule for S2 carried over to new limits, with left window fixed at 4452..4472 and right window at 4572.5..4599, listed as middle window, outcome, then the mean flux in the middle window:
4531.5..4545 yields 0.51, 12.5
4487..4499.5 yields 0.03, 13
